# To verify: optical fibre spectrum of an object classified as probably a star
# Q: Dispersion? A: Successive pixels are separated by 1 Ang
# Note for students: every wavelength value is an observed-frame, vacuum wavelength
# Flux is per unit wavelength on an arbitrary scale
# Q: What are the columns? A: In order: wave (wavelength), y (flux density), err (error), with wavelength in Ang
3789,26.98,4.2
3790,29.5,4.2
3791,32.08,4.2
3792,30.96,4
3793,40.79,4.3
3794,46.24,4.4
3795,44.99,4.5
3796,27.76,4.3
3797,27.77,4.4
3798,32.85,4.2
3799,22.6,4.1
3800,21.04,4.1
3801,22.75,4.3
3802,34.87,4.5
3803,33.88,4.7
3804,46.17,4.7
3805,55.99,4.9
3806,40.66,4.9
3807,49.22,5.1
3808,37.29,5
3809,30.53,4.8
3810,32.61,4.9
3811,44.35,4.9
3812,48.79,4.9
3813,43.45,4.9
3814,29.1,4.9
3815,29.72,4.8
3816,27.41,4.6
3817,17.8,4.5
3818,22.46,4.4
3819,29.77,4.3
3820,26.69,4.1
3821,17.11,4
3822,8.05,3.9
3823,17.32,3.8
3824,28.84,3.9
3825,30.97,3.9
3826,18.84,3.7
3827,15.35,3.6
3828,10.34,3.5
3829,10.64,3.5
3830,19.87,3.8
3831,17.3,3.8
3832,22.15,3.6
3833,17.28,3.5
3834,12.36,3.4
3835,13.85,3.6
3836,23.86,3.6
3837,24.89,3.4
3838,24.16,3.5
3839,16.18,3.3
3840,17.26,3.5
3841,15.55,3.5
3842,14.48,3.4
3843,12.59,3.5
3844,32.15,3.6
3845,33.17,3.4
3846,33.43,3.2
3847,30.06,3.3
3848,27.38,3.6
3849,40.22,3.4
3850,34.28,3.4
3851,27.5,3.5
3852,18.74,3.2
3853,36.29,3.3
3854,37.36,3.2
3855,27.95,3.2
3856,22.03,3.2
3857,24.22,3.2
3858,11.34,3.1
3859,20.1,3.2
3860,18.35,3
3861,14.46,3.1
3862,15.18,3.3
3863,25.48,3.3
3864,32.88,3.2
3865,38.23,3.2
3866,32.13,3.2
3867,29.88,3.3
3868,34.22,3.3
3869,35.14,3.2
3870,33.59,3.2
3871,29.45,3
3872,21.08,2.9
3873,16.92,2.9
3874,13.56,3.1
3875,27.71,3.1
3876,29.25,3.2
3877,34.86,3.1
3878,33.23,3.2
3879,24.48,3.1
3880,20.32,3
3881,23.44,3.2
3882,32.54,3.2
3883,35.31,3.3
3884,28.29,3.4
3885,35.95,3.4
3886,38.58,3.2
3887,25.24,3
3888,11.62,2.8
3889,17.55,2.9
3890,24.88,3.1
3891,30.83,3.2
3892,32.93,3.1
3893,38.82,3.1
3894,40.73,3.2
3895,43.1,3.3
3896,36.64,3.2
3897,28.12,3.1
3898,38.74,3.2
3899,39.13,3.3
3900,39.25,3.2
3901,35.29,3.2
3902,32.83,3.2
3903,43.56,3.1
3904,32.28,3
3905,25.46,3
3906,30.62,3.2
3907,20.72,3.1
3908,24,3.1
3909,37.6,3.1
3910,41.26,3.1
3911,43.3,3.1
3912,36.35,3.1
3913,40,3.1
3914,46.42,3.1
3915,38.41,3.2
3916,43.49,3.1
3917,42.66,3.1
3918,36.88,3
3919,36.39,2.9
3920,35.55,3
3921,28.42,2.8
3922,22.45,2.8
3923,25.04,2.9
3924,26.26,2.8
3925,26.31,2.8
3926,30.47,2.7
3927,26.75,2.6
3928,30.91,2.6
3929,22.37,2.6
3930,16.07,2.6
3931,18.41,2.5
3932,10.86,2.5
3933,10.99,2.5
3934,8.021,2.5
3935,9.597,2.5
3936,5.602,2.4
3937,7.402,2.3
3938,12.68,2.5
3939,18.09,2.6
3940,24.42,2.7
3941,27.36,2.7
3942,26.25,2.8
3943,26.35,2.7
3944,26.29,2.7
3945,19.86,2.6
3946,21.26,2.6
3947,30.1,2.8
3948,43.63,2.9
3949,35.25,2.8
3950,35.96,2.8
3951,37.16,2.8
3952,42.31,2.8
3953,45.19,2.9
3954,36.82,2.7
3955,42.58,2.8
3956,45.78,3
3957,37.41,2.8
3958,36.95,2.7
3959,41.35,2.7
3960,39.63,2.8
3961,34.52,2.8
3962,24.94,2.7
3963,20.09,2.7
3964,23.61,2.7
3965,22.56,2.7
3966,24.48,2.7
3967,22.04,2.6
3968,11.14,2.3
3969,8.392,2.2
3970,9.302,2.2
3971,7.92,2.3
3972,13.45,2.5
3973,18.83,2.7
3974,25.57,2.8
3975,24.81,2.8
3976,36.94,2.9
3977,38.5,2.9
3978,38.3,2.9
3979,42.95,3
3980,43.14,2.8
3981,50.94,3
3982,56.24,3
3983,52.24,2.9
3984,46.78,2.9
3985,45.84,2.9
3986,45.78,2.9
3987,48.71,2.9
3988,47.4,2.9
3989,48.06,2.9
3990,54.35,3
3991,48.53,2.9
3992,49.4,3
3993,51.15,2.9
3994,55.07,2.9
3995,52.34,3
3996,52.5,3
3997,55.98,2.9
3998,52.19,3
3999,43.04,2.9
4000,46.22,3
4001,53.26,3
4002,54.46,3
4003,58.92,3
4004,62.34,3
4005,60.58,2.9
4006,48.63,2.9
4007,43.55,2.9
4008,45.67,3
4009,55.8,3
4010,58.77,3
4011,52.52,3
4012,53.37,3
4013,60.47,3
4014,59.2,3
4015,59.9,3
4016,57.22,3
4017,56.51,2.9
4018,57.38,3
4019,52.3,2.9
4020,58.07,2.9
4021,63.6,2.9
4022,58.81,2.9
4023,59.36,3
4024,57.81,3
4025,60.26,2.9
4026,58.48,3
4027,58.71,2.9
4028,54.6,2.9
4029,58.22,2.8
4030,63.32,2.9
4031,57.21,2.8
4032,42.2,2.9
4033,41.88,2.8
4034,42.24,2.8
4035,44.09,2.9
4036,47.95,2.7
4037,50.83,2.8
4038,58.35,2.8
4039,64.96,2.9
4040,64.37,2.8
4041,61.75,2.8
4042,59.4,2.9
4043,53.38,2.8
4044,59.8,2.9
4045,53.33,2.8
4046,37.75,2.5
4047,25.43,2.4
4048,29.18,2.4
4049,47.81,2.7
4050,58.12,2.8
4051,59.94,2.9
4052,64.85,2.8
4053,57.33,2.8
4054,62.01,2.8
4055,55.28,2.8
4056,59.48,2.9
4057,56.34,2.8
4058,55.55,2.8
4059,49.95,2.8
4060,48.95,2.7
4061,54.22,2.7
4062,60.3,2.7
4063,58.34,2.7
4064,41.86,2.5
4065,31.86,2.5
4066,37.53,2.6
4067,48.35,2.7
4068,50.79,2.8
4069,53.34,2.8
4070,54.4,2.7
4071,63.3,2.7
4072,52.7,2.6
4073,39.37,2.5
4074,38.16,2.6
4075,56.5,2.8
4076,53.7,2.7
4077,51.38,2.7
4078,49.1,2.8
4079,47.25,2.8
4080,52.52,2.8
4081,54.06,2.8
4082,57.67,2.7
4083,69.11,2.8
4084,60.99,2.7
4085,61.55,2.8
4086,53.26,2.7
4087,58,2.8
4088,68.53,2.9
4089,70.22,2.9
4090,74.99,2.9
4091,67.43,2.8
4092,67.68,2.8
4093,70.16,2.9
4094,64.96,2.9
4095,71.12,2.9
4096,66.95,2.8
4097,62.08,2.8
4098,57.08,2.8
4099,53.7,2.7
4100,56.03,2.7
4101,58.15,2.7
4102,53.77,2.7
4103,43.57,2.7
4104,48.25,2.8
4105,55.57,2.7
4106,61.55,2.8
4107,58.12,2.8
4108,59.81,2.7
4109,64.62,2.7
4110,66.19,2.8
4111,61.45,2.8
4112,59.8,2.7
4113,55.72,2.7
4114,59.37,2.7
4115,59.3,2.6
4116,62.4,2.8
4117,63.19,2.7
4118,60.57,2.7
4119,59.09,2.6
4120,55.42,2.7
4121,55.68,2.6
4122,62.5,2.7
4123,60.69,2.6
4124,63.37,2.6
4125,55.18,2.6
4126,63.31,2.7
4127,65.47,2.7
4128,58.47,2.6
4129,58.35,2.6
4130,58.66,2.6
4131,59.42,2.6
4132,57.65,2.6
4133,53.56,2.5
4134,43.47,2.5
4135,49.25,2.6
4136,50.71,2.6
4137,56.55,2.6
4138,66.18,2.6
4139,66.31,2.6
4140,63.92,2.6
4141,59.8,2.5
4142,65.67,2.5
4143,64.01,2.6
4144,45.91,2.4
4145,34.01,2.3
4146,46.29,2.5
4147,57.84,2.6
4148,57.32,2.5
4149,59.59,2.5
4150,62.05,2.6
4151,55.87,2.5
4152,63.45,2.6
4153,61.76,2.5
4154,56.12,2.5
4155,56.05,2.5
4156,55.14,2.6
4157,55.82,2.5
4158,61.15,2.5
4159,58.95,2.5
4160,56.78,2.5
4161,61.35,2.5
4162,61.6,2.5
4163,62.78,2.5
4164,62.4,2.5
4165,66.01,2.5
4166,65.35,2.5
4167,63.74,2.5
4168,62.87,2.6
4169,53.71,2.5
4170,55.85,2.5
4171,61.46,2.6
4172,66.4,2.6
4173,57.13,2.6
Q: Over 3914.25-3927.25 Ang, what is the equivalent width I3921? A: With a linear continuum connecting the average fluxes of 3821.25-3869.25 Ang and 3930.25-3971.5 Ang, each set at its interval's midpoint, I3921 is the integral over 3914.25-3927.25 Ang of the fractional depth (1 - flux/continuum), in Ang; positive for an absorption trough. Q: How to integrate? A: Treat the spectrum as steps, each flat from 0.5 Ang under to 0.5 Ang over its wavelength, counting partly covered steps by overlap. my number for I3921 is -4.2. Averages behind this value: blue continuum 23.3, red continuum 25.1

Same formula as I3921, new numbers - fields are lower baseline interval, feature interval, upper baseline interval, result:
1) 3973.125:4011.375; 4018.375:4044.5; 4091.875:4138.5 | -2.1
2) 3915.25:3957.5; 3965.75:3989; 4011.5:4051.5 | 3.7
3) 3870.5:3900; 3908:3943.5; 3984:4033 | 9.7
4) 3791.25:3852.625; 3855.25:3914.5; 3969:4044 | 9.0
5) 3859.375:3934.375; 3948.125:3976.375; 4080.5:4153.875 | 6.9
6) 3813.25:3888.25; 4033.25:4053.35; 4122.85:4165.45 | -2.3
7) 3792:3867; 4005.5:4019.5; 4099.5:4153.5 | -2.5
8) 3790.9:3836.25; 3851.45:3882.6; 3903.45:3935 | 2.8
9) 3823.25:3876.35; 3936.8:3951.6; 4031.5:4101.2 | 4.3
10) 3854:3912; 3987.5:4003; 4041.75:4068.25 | -2.7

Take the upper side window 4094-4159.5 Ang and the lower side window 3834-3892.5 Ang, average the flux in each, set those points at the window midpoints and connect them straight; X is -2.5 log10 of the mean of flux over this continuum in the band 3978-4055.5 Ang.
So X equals -0.19 mag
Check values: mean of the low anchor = 26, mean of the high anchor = 58.2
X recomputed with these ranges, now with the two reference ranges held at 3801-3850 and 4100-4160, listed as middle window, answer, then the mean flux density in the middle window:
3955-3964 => 0.16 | 34.9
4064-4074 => 0.10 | 47.2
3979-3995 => -0.15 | 49.5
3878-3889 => 0.19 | 27.4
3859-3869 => 0.15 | 26.8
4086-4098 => -0.23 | 66.4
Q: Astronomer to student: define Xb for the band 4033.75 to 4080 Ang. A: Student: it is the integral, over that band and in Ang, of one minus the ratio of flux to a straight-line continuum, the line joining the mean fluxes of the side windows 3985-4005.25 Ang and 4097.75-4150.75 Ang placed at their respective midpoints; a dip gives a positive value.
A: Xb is 2.5 Ang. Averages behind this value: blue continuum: 51.8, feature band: 51.6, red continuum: 57.6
